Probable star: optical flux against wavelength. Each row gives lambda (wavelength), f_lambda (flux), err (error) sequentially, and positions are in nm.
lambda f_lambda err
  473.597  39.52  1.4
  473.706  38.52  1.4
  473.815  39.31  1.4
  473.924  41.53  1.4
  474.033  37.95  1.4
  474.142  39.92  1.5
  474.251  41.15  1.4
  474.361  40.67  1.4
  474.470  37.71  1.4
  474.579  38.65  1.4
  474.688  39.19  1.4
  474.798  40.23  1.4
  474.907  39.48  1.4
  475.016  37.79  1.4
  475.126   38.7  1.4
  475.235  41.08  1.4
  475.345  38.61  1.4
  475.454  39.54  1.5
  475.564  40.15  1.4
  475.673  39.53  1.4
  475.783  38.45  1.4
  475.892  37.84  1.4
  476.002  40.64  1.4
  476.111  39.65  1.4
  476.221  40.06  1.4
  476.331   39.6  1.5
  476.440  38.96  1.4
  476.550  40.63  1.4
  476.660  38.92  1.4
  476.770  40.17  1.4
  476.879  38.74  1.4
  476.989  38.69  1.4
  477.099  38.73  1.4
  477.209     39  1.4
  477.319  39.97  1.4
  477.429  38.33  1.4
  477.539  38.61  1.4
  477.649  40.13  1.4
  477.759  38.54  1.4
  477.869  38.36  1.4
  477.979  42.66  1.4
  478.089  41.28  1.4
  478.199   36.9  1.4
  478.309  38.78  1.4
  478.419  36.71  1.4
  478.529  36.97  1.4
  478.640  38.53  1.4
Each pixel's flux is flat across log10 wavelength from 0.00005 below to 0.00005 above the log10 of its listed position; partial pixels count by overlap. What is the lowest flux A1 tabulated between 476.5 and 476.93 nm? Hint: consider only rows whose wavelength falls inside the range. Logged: 38.74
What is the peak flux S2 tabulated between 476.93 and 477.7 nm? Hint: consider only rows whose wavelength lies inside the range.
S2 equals 40.13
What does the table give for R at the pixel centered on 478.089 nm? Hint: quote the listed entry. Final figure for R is 41.28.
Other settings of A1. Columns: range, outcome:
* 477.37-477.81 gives 38.33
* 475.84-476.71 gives 37.84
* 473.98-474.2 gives 37.95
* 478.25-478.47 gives 36.71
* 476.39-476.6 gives 38.96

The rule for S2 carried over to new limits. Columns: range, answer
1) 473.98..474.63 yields 41.15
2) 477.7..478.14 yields 42.66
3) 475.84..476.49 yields 40.64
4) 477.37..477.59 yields 38.61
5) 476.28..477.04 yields 40.63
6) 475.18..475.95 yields 41.08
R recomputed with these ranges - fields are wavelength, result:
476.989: 38.69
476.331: 39.6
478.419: 36.71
